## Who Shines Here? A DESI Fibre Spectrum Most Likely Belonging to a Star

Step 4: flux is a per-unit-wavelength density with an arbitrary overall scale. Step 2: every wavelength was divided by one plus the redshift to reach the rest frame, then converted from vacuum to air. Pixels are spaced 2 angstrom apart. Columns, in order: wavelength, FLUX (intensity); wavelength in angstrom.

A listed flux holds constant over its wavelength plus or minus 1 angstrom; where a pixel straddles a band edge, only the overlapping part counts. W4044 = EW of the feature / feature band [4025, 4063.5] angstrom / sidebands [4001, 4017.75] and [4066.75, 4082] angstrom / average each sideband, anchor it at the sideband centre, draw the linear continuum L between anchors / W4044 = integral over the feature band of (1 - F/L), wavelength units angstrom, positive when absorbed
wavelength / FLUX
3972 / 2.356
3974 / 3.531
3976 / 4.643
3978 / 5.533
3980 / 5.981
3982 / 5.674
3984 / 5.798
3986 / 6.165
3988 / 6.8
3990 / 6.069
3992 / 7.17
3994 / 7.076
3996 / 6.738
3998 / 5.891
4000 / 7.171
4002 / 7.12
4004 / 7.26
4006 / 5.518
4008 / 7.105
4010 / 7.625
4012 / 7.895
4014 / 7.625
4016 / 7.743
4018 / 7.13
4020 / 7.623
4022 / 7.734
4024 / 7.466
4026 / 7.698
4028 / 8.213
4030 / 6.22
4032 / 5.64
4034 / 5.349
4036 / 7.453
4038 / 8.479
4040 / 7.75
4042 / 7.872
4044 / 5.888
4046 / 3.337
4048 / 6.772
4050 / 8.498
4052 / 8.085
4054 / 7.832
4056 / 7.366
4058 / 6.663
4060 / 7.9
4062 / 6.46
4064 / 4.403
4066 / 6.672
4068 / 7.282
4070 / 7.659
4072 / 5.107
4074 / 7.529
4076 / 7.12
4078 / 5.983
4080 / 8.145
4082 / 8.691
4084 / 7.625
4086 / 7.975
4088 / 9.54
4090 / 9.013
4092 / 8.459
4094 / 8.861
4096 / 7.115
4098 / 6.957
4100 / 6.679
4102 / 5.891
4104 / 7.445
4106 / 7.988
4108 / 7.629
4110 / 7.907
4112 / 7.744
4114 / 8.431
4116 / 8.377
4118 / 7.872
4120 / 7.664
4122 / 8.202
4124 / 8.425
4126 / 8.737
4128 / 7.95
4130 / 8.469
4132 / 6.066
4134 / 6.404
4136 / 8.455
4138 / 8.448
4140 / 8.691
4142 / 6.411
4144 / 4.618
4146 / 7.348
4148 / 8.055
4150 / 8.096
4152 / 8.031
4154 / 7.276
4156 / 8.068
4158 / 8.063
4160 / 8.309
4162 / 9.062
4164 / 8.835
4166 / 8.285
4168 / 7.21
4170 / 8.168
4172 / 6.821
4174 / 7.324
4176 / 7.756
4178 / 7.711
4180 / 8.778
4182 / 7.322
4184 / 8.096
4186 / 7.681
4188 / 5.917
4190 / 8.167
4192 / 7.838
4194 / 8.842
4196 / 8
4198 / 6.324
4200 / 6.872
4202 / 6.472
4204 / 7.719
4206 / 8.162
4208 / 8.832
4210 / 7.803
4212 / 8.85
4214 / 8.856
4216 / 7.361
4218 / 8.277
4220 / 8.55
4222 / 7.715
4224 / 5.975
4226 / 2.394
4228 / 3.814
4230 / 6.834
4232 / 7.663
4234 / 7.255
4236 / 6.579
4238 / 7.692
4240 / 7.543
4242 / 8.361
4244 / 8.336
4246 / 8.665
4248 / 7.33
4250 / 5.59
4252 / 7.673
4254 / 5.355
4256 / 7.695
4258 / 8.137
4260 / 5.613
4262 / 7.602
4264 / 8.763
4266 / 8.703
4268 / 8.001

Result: 0.9 angstrom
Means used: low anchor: 7.23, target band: 6.99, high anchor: 7.08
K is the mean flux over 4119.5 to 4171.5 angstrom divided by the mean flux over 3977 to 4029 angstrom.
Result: 1.1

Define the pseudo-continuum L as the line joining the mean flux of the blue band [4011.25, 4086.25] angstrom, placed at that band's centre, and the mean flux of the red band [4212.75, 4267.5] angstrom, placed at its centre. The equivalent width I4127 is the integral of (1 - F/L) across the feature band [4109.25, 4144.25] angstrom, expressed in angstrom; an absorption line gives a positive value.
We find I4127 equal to -3.1 angstrom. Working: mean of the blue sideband 7.12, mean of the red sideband 7.21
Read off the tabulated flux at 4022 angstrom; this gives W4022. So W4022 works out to 7.734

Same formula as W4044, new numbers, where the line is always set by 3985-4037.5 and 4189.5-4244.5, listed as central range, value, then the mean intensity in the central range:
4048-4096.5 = -2.6 angstrom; 7.49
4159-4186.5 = -2.5 angstrom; 7.96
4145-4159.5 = -1.2 angstrom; 7.86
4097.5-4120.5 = -1.2 angstrom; 7.56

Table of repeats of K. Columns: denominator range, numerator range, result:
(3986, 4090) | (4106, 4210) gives 1.09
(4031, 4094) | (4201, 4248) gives 1.02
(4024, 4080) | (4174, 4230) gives 1.07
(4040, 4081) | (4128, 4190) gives 1.12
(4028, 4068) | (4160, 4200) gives 1.14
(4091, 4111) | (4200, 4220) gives 1.07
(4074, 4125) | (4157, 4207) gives 0.99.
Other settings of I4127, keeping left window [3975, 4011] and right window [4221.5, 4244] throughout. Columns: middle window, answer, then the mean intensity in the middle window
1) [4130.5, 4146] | -1.4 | 7.08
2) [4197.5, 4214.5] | -3.1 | 7.78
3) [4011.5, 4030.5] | -3.3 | 7.56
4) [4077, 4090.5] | -3.4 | 8.11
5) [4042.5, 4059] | -1.0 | 6.84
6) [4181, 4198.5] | -2.8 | 7.61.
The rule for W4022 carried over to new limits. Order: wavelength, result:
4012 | 7.895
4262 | 7.602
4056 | 7.366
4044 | 5.888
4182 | 7.322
